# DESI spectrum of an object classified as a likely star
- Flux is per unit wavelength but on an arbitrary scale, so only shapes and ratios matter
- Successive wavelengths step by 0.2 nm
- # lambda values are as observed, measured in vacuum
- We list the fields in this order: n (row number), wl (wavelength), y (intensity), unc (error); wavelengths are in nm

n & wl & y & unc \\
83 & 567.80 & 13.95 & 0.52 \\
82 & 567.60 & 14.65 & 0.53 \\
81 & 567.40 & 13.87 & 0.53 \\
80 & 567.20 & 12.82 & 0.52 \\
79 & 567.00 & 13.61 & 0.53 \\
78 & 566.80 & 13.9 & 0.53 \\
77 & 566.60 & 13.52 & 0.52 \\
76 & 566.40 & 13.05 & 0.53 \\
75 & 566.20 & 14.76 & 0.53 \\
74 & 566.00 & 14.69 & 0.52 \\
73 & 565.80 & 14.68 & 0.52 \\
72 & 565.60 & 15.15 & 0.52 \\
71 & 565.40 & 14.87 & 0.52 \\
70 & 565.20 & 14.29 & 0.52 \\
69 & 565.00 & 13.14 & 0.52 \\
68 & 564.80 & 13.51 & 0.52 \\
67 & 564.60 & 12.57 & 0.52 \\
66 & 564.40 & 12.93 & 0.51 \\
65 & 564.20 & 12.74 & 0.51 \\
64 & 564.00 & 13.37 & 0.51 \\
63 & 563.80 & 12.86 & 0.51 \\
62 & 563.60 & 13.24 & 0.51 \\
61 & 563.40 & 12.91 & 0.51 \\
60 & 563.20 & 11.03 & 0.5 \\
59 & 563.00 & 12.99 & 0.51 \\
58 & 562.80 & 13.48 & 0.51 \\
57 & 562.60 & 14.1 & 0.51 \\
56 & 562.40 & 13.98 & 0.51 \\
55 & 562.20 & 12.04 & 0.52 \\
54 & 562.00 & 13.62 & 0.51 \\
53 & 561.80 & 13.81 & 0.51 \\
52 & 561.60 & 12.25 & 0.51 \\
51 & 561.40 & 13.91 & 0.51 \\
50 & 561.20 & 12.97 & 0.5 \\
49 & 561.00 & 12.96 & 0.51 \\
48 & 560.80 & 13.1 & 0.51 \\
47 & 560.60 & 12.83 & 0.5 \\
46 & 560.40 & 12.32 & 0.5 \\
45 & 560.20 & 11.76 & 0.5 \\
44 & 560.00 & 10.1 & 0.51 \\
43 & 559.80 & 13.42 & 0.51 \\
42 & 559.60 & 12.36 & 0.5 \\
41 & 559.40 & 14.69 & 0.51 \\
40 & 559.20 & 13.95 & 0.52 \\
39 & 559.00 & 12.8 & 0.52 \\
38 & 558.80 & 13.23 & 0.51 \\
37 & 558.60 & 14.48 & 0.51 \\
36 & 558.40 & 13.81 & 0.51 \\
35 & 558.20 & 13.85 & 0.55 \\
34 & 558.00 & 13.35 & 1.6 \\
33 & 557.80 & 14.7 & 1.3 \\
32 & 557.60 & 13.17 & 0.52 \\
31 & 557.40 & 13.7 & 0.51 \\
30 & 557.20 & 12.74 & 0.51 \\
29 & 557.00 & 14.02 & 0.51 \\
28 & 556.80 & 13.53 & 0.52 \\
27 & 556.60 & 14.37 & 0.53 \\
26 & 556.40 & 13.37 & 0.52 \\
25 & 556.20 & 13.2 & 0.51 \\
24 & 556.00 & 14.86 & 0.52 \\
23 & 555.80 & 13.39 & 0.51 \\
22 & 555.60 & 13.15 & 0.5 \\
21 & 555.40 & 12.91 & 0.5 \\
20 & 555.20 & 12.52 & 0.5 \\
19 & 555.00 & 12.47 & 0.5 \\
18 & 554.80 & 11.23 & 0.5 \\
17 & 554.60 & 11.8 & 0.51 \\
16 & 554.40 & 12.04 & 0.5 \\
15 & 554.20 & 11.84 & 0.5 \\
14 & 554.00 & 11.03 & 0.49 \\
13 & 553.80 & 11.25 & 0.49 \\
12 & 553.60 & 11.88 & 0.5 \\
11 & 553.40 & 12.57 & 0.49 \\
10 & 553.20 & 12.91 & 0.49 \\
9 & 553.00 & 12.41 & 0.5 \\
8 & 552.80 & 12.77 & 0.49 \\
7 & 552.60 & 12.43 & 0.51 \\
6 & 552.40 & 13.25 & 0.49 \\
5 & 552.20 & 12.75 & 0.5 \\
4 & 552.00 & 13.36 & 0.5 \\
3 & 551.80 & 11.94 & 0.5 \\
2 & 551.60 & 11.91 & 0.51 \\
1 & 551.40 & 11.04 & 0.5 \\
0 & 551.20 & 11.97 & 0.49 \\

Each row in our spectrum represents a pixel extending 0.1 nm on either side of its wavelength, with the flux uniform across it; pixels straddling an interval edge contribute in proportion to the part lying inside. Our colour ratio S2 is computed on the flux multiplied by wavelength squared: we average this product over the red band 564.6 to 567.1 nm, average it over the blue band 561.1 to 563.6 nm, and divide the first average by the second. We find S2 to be 1.1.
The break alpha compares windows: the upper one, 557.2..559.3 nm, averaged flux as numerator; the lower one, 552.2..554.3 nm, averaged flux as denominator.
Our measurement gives 1.11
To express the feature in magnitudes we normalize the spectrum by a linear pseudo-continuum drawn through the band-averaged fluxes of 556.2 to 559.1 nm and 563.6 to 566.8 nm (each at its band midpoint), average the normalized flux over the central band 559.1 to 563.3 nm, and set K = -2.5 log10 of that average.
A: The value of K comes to 0.06 mag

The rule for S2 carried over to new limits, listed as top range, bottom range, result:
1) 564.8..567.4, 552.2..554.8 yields 1.20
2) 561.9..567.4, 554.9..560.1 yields 1.03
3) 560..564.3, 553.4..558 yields 1.02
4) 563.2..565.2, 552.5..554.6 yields 1.12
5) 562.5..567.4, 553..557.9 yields 1.09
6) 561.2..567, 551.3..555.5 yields 1.15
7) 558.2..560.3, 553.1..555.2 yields 1.12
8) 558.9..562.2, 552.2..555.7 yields 1.08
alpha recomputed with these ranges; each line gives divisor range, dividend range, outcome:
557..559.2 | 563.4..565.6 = 0.98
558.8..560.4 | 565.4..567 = 1.12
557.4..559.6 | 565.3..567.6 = 1.03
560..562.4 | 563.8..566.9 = 1.08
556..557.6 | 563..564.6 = 0.93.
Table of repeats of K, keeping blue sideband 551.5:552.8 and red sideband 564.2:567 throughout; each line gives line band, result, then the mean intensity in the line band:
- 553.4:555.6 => 0.07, 12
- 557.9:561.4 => 0.02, 13.1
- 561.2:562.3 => 0.03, 13.1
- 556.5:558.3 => -0.05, 13.7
